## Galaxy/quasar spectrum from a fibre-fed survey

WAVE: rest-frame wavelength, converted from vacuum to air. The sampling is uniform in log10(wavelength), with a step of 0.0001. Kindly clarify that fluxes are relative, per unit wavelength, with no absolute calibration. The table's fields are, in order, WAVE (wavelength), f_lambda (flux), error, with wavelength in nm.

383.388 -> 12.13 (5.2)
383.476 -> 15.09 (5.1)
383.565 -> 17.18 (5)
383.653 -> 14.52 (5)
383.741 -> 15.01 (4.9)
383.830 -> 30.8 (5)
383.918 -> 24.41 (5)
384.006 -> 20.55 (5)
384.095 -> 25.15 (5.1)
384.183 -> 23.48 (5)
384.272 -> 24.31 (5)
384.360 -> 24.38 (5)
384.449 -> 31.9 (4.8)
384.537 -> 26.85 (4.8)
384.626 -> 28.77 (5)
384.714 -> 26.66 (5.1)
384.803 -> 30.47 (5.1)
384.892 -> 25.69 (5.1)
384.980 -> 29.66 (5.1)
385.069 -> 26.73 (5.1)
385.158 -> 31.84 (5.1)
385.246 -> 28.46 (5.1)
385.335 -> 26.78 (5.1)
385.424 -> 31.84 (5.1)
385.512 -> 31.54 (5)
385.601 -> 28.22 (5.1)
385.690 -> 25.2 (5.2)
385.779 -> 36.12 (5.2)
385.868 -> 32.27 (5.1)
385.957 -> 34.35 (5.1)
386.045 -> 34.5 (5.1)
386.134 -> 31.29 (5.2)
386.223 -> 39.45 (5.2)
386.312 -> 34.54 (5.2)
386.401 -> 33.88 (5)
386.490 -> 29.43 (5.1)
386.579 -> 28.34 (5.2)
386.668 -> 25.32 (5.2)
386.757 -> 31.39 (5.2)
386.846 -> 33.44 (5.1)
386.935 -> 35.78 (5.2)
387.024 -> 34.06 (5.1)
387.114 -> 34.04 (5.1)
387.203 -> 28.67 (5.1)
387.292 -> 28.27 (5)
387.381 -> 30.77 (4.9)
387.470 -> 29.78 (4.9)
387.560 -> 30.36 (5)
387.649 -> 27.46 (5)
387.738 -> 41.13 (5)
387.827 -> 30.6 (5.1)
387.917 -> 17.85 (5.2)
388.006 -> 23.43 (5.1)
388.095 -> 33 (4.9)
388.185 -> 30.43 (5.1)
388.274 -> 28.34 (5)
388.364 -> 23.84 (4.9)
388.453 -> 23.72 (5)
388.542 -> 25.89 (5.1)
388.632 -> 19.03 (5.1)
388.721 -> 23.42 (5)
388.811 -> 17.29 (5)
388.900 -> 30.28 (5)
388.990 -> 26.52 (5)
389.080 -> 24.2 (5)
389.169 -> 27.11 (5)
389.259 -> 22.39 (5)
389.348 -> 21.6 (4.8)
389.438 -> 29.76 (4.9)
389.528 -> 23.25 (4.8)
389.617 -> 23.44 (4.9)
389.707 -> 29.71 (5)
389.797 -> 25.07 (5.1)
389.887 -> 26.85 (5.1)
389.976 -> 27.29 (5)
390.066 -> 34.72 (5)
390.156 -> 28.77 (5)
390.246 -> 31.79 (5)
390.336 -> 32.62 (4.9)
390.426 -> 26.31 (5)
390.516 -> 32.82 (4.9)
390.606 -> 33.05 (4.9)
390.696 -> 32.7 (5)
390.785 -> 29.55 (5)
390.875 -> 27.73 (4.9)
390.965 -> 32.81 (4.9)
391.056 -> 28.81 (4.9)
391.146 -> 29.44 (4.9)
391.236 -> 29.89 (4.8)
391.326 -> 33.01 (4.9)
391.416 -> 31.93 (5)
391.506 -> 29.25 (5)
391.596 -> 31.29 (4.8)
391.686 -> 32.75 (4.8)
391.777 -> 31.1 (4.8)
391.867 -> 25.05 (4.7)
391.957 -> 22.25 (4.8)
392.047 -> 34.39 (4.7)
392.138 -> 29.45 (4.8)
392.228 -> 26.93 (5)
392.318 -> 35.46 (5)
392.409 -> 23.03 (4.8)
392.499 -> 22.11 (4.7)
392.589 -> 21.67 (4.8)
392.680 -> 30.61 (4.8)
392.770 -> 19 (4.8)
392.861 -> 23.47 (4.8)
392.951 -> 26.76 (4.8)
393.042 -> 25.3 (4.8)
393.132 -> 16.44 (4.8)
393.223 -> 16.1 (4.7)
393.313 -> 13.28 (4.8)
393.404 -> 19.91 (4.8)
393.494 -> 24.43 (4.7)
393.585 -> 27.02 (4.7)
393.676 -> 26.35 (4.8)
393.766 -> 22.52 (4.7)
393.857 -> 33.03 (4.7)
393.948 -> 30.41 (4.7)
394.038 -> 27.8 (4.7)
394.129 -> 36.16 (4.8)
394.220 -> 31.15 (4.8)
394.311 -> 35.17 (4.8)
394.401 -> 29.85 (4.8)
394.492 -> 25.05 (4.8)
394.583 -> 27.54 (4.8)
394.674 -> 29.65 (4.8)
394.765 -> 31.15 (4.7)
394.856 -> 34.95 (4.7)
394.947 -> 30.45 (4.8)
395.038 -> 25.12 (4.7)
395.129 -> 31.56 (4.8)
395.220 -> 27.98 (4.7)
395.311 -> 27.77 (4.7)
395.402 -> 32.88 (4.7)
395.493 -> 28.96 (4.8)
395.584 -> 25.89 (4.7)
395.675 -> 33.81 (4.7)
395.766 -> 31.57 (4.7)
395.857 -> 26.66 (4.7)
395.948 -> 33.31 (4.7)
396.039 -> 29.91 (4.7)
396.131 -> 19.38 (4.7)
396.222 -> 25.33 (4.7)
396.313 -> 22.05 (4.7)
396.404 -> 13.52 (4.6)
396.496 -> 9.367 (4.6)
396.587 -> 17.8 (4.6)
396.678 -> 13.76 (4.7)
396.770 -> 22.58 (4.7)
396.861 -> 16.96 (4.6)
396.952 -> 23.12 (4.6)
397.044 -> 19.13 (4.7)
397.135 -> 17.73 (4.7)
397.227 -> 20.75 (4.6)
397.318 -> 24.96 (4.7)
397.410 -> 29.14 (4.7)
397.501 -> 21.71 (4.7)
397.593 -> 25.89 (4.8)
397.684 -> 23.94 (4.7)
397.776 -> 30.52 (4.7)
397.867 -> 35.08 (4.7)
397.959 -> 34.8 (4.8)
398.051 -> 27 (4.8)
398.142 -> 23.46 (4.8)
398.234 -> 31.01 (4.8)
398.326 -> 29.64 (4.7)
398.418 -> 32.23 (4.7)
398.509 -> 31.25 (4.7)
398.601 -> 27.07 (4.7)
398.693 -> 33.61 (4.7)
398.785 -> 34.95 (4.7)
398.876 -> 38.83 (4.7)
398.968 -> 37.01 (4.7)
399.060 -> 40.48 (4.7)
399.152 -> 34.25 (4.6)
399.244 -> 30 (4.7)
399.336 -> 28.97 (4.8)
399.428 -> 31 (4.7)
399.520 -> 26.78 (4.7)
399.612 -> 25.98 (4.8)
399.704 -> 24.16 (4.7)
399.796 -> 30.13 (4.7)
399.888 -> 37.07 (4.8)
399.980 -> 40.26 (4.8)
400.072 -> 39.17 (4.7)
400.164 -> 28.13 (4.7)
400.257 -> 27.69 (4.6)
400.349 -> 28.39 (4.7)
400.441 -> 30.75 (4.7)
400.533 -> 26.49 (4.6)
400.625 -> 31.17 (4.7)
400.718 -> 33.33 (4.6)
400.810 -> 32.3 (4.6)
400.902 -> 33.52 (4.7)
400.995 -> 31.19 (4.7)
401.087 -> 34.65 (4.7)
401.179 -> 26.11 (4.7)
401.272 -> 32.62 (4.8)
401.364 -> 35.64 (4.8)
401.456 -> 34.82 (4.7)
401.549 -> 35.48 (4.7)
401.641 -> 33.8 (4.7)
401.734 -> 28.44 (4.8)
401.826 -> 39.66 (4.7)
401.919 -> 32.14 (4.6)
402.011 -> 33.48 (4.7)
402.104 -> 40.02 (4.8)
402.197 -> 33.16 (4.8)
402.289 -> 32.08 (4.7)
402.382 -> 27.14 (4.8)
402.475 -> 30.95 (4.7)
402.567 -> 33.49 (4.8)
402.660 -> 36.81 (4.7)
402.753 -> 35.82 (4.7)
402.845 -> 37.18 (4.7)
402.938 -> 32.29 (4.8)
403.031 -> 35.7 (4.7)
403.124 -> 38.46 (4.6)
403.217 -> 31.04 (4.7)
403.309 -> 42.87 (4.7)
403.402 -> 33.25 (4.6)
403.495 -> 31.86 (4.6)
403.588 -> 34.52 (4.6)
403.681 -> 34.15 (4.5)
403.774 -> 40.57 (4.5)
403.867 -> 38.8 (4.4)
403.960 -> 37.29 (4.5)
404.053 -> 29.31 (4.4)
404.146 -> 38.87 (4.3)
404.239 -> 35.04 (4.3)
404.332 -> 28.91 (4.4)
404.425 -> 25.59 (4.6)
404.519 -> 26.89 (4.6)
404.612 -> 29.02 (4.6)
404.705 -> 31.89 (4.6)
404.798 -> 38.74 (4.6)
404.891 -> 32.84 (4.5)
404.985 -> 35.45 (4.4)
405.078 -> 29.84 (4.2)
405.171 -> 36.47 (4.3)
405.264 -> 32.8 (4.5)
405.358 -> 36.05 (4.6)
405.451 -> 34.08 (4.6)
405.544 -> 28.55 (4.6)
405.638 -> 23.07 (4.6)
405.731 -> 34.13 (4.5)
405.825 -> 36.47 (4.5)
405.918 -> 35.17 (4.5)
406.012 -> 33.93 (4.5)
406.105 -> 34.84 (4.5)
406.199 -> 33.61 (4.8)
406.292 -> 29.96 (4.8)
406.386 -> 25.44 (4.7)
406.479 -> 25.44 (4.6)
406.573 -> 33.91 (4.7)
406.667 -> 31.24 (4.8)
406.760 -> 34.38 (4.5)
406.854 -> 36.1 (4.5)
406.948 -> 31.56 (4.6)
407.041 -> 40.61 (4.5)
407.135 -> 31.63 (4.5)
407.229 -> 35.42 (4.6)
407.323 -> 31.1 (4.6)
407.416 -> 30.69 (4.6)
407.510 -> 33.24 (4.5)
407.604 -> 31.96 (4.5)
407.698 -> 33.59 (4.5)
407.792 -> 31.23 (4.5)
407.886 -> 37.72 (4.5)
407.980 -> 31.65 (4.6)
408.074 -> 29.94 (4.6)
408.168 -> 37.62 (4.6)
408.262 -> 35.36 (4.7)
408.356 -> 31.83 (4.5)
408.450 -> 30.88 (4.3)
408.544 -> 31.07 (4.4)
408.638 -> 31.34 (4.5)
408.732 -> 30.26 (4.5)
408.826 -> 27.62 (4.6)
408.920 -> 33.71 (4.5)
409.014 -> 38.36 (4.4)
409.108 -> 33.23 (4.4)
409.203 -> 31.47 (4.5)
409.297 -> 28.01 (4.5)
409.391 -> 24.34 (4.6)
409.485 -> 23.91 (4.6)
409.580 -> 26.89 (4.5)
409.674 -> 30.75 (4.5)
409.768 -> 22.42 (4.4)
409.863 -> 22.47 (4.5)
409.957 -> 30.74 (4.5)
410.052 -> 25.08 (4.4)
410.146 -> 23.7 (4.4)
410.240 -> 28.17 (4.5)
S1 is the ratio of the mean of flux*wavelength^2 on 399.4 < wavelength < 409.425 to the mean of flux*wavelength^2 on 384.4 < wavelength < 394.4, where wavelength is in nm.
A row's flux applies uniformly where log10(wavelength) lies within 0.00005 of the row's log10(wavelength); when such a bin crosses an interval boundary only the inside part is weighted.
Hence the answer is 1.24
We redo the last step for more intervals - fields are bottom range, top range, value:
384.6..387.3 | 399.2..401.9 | 1.10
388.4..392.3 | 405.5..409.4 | 1.25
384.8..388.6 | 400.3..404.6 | 1.20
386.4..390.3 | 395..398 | 0.93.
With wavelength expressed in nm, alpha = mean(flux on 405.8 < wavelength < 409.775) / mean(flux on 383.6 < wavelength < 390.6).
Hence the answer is 1.13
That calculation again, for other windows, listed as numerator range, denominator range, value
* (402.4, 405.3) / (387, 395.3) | 1.22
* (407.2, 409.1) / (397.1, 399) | 1.13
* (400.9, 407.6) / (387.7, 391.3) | 1.21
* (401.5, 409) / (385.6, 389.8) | 1.16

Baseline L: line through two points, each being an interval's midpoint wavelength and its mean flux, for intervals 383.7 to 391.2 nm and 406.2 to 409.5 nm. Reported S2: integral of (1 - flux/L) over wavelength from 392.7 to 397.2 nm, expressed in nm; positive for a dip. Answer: 0.68 nm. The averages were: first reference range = 28.6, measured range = 25.3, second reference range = 32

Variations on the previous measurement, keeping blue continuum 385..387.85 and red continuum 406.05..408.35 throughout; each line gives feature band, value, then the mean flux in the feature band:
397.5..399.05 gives 0.06 nm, 31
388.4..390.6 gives 0.36 nm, 26.5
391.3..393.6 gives 0.44 nm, 25.8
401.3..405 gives -0.17 nm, 34.1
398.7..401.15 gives 0.01 nm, 32.2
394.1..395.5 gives 0.07 nm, 30.3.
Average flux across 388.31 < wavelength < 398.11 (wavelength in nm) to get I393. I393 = 26.6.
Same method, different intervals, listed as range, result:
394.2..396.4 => 28.7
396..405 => 30.5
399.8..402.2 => 33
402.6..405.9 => 33.9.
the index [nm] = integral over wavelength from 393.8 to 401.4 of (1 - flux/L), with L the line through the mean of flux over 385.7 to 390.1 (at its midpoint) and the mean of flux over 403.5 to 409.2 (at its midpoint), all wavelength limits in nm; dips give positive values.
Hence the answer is 0.531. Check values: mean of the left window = 28.8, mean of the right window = 32.9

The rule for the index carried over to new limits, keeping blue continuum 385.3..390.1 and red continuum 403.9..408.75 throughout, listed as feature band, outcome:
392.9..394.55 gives 0.23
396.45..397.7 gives 0.42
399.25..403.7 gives -0.16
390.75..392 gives 0.00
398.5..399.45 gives -0.07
